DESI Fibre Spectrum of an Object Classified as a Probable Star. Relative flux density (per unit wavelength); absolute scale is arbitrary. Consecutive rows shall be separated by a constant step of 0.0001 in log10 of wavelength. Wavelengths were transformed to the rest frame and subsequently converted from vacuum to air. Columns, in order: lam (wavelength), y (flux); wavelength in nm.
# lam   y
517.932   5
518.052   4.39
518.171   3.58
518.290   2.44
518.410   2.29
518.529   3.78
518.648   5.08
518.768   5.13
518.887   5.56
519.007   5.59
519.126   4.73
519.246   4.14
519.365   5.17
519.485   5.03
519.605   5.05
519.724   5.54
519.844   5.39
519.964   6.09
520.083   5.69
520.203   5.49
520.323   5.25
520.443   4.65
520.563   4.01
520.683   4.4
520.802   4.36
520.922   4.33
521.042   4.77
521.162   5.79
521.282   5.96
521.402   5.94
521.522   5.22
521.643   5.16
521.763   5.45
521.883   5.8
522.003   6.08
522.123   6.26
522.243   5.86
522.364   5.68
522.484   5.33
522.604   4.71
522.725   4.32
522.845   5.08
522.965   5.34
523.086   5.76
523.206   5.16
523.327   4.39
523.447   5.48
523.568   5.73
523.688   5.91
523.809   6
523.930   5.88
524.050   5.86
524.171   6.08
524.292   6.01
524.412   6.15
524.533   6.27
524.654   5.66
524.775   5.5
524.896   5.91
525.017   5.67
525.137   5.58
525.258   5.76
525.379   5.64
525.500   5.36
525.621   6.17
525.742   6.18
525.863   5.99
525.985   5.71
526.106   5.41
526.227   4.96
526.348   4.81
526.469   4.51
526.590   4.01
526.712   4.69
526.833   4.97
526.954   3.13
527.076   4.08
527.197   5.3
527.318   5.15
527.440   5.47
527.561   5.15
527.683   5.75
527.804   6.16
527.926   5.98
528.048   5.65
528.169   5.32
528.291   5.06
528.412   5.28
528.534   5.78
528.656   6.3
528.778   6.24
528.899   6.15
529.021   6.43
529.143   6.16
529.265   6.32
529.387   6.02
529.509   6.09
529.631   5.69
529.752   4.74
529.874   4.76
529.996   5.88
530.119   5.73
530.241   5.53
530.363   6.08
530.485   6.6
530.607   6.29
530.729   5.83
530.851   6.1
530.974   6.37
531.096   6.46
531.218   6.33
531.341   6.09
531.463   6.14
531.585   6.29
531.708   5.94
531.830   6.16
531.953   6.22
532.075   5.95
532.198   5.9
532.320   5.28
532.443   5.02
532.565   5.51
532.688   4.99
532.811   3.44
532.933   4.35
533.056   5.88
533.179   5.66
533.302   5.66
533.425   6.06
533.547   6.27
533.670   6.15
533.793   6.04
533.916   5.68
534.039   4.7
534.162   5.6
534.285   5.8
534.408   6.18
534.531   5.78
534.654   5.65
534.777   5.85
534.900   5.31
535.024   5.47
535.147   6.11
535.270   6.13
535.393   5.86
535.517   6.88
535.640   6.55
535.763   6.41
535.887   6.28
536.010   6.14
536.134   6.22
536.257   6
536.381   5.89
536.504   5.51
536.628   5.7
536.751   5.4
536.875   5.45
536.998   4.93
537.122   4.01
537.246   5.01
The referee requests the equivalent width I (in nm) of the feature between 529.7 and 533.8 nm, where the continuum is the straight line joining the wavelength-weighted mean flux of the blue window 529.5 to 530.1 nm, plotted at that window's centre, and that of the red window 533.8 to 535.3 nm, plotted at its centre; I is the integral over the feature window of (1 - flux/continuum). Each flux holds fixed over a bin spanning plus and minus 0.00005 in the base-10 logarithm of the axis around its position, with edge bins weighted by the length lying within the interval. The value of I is -0.178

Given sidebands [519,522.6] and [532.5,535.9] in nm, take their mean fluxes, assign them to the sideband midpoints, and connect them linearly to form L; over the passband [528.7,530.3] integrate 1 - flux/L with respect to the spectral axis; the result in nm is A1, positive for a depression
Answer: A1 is -0.08 nm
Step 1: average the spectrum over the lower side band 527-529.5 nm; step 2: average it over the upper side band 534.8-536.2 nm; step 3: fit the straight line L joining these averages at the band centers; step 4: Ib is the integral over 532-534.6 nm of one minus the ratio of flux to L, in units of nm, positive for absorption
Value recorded 0.200 nm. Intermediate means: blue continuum 5.68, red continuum 6.11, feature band 5.52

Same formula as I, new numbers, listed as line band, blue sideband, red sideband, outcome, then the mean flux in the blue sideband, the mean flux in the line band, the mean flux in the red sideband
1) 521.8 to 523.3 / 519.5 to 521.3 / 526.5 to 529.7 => -0.07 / 5.1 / 5.43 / 5.46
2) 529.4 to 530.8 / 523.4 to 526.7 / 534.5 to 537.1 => -0.01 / 5.62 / 5.76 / 5.85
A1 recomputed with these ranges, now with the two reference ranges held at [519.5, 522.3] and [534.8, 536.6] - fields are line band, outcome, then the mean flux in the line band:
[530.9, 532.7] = -0.026 nm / 5.93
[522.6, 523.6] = 0.059 nm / 5.11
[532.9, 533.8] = 0.021 nm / 5.78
